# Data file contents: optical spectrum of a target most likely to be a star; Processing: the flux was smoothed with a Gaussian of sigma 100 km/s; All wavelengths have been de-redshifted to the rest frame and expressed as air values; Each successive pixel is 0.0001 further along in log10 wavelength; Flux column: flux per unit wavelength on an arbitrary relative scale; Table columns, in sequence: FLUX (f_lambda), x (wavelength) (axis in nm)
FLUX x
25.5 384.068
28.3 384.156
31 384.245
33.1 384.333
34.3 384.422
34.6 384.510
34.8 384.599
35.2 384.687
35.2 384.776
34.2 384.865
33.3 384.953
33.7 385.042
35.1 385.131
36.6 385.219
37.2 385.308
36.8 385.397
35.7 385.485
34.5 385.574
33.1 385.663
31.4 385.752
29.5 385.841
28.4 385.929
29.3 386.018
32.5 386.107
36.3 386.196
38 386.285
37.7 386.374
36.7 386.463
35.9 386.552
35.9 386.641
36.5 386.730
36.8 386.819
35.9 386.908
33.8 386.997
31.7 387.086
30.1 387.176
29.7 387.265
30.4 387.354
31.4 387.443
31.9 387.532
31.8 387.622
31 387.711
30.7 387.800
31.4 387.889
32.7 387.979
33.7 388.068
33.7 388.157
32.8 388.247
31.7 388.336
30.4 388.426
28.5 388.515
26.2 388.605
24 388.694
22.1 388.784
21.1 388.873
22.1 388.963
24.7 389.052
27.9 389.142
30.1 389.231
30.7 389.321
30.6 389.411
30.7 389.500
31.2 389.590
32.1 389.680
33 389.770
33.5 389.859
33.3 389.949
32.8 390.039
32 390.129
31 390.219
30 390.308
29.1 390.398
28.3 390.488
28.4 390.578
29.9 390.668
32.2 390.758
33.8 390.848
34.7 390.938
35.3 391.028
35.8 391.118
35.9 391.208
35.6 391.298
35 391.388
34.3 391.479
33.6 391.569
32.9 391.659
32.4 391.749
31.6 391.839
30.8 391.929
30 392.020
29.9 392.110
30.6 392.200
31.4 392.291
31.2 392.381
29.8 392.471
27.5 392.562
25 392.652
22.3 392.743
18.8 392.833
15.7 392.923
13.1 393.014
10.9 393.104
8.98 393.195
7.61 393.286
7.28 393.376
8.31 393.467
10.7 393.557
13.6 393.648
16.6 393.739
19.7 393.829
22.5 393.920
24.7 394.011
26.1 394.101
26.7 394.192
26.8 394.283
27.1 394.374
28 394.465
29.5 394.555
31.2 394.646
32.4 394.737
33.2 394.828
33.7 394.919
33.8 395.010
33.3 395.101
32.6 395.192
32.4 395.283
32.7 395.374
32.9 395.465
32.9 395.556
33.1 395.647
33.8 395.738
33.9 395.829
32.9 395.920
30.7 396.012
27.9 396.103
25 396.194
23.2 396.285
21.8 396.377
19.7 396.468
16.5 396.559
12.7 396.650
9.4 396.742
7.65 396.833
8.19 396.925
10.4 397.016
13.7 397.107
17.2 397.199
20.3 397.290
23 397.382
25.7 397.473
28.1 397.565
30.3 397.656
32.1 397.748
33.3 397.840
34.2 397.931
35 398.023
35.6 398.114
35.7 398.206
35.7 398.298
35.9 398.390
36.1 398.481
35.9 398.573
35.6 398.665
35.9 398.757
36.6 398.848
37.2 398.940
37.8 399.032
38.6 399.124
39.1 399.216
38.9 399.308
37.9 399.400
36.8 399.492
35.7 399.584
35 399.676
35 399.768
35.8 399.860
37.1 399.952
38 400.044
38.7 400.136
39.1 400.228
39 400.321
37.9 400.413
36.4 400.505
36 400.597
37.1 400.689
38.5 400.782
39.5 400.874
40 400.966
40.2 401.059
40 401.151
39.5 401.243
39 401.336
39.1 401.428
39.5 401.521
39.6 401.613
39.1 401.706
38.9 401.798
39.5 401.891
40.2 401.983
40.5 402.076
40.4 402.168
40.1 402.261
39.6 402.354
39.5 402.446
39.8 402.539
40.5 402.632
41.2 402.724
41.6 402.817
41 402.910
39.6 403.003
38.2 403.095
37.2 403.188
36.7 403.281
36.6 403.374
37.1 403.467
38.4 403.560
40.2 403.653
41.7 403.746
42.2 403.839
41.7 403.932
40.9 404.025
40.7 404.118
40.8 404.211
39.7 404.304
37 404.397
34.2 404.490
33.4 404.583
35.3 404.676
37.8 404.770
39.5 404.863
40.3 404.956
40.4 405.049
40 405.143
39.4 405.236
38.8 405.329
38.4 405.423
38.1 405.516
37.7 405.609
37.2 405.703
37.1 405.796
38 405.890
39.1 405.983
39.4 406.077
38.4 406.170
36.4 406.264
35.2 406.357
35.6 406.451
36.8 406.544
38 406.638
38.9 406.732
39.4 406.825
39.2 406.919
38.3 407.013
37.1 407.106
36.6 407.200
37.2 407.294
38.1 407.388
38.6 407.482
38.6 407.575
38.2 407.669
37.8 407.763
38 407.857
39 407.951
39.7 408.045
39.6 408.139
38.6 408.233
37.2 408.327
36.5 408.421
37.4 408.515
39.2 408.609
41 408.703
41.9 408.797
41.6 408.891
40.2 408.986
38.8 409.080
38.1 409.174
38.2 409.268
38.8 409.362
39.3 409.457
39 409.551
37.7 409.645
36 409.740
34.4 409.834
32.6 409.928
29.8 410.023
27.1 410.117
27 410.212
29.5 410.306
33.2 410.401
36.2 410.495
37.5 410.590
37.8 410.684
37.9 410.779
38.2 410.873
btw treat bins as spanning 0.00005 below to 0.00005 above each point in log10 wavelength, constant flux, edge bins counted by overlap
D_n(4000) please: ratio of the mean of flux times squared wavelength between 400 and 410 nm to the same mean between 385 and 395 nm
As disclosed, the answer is 1.4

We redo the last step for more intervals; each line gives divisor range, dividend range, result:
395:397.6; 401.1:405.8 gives 1.68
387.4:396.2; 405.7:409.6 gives 1.47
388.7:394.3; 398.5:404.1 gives 1.53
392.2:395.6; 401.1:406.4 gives 1.69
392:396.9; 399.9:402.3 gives 1.67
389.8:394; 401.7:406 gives 1.57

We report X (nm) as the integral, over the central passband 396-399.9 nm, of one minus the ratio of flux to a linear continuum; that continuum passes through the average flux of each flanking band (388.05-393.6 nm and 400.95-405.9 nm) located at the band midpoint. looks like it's 0.64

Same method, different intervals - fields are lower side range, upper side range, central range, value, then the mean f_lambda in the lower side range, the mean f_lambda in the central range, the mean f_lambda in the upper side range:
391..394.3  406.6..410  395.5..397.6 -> 0.43 nm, 24.5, 22.1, 38.2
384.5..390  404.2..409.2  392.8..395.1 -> 0.87 nm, 32.1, 21.3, 38.3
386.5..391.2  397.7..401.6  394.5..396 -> 0.09 nm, 31.1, 32.7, 37.2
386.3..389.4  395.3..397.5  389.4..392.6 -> -0.46 nm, 31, 32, 22.8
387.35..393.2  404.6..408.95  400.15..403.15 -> -0.32 nm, 29.5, 39.4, 38.3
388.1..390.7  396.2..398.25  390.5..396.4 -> -0.36 nm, 29.4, 27.3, 22.5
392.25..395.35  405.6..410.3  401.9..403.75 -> -0.41 nm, 23.4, 39.5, 37.4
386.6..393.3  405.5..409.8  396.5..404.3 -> -0.03 nm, 29.6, 35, 38.3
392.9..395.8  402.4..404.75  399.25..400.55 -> -0.16 nm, 24.3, 37.3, 39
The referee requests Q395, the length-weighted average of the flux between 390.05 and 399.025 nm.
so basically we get 27.3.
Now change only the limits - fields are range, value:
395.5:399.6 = 28.8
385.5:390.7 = 31.2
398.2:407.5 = 38.3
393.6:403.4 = 32.5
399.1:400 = 37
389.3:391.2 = 31.9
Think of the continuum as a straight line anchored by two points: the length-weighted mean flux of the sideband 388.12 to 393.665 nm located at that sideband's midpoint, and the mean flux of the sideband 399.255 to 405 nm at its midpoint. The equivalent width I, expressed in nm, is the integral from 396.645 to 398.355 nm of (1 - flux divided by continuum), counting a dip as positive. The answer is 0.52 nm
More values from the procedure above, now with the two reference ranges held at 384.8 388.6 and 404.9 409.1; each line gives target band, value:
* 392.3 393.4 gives 0.505 nm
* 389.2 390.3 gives 0.074 nm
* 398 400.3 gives -0.022 nm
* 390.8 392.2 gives 0.045 nm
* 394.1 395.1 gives 0.144 nm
